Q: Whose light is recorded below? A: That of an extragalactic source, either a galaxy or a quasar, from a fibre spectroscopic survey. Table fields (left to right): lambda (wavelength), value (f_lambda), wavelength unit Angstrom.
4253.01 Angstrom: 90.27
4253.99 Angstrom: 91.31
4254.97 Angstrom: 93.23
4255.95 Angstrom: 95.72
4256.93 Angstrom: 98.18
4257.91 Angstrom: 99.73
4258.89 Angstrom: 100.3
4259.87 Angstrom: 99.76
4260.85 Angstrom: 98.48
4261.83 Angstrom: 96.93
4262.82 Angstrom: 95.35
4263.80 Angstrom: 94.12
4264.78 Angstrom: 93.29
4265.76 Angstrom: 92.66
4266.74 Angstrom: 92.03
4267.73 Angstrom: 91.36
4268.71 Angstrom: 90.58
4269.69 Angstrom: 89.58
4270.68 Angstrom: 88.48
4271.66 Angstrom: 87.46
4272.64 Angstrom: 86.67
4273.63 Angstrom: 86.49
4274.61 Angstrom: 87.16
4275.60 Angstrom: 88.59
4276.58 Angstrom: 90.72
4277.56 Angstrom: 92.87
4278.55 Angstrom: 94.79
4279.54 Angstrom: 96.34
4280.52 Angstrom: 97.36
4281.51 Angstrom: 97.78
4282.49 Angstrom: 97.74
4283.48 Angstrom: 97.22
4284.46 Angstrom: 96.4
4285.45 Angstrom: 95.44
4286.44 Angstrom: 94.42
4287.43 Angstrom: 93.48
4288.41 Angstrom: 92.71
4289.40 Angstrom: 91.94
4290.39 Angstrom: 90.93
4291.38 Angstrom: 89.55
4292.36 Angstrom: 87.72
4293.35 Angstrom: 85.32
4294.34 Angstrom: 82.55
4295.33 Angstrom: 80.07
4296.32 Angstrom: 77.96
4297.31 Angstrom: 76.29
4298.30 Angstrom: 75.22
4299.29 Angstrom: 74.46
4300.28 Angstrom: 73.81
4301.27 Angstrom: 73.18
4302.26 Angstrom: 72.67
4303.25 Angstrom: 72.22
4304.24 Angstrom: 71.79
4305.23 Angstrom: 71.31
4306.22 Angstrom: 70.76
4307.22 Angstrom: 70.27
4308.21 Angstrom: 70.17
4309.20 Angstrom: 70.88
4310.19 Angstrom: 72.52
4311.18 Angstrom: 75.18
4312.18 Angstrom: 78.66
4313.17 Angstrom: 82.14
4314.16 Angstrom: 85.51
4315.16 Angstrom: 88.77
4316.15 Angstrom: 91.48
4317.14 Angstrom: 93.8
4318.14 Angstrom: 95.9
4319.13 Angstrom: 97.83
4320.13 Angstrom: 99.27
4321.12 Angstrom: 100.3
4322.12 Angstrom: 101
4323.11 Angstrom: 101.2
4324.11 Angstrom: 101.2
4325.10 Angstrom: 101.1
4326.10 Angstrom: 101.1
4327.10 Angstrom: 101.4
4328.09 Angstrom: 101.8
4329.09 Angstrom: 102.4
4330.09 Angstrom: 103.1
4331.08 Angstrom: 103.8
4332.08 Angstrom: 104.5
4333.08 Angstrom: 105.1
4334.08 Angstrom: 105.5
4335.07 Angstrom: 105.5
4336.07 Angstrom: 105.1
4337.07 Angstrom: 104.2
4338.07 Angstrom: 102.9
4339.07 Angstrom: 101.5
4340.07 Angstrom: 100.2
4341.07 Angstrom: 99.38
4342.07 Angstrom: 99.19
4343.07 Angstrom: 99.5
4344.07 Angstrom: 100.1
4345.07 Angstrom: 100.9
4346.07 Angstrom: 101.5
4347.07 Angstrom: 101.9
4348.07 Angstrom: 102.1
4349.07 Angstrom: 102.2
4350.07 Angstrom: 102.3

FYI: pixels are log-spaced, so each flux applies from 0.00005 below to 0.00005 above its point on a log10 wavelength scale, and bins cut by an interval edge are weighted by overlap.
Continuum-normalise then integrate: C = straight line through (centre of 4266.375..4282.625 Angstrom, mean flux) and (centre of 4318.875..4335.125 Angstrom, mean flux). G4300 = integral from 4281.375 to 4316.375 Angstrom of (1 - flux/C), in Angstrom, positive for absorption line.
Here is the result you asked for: 5.1 Angstrom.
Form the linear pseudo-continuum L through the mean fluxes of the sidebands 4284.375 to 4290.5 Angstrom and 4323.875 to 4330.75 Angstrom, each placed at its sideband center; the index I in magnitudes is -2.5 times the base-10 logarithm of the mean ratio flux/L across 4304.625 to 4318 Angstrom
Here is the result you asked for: 0.24 mag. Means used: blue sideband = 93.5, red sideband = 102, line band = 79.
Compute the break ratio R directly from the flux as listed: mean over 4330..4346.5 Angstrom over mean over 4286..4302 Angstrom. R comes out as 1.23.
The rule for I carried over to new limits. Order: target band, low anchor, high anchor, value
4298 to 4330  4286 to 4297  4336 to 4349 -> 0.10 mag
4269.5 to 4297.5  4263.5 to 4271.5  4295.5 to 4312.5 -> -0.09 mag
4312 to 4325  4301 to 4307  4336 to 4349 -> -0.14 mag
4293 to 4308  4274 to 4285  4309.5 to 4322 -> 0.21 mag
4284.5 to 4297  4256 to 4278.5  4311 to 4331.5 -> 0.07 mag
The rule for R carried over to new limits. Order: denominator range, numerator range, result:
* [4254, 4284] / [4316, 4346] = 1.08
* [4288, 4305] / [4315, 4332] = 1.24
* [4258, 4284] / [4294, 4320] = 0.85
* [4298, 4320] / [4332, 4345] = 1.30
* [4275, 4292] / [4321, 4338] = 1.10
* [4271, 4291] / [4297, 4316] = 0.81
